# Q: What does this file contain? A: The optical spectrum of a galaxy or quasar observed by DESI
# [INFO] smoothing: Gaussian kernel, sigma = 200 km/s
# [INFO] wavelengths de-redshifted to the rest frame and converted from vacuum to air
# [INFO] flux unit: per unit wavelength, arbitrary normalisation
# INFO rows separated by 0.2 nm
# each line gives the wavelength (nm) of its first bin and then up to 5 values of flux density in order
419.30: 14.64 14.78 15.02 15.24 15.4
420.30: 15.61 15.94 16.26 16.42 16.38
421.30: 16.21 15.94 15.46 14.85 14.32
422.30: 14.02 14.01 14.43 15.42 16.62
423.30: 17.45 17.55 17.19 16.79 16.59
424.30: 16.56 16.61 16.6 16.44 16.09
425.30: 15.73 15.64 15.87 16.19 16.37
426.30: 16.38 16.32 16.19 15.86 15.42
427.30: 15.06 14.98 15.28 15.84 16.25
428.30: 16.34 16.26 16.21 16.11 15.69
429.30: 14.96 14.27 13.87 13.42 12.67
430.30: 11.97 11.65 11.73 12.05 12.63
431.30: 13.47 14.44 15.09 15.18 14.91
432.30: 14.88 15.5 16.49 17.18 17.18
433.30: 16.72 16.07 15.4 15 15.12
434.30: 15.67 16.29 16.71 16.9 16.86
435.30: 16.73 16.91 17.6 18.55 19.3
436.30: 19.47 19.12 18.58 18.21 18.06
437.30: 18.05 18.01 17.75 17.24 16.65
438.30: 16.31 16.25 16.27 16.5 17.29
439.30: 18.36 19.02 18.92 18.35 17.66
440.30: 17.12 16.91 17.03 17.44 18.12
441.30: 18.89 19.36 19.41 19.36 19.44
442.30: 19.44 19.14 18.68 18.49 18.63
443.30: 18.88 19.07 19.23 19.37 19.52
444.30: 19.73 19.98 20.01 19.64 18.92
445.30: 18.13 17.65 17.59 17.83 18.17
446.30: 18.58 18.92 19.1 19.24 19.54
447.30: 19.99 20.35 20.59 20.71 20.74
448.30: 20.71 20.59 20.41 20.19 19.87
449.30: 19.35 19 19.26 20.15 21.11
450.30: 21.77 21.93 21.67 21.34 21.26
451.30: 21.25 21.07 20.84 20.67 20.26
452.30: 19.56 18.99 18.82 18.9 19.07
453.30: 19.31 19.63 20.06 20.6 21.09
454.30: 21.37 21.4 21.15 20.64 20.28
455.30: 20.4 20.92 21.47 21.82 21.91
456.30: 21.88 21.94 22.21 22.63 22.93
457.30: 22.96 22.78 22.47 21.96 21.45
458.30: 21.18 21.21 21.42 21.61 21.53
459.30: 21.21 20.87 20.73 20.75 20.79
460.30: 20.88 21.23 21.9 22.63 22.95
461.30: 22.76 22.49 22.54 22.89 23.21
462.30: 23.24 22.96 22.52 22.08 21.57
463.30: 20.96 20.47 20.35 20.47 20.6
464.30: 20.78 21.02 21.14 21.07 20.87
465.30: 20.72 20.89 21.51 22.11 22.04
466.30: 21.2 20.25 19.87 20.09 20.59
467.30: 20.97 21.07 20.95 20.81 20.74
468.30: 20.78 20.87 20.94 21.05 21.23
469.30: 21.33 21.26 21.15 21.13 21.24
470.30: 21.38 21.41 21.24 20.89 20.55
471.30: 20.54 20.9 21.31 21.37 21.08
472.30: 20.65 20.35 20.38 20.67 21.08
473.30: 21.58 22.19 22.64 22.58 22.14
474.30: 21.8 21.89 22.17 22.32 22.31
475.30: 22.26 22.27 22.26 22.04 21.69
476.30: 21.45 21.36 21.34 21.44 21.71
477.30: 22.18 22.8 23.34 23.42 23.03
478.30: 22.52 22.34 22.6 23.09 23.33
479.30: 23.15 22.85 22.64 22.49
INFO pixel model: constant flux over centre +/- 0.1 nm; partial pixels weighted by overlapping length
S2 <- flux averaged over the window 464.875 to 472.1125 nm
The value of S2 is 21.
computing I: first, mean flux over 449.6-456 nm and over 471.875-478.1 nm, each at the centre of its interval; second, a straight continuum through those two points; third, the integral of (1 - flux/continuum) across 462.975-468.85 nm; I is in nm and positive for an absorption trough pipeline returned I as 0.12 nm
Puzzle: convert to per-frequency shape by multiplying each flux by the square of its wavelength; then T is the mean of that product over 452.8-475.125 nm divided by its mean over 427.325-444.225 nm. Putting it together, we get 1.4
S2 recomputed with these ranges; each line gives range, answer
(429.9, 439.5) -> 16.1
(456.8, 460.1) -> 21.7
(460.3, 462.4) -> 22.5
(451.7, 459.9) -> 21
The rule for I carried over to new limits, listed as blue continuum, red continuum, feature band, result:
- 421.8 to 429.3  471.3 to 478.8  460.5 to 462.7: -0.26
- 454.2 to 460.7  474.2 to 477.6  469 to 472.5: 0.12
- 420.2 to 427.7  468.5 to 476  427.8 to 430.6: 0.31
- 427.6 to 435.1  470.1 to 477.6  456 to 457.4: -0.25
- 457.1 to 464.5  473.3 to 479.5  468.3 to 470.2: 0.08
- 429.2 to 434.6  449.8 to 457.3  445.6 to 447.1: 0.02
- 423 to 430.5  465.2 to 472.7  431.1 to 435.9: 0.19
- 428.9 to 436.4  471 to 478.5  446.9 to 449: -0.31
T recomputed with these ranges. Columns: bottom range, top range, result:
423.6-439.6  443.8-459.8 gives 1.40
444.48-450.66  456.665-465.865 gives 1.17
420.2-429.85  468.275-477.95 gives 1.69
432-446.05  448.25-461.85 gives 1.27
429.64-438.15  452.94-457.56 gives 1.46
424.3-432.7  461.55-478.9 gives 1.72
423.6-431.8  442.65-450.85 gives 1.41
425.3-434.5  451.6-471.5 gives 1.62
